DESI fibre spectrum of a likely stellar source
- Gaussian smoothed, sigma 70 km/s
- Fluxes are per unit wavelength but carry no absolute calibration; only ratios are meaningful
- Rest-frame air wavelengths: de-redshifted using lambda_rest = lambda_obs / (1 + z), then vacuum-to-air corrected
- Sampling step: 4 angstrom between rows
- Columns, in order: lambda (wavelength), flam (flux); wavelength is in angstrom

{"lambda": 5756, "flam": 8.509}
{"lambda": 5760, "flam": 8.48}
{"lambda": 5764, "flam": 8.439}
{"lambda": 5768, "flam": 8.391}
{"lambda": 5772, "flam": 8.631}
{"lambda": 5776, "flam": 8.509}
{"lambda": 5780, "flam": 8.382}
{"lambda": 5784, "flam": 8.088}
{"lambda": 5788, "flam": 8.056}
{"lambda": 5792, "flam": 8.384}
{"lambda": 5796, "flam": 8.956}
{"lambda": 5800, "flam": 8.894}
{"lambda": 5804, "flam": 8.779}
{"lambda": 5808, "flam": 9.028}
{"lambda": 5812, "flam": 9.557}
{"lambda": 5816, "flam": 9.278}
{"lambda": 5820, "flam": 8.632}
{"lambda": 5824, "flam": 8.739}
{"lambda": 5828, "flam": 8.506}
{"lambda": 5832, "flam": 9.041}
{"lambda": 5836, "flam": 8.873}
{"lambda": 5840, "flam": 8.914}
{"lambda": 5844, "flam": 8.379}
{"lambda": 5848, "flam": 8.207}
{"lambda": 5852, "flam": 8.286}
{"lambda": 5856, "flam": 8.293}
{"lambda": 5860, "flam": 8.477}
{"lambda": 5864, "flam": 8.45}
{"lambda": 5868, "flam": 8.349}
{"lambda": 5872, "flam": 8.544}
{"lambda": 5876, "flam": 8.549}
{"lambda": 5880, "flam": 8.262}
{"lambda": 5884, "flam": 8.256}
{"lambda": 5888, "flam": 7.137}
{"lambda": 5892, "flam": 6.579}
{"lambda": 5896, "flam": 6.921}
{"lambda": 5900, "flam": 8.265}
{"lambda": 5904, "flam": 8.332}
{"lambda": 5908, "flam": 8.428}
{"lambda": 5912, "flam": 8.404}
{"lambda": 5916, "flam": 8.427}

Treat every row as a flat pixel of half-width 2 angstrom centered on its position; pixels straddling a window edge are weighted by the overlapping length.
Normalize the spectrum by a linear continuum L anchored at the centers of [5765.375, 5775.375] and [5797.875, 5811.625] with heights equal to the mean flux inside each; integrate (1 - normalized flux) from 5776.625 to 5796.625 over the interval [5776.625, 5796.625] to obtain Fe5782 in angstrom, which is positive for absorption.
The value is 0.9 angstrom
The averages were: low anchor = 8.51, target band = 8.34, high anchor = 8.98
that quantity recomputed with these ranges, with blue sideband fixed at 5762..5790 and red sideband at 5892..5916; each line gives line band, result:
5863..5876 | -0.62 angstrom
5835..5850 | -0.76 angstrom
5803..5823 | -1.96 angstrom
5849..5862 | -0.35 angstrom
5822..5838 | -1.16 angstrom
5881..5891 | 0.48 angstrom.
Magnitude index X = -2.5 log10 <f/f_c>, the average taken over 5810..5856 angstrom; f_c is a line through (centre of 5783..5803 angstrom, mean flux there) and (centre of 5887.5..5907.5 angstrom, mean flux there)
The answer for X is -0.077 mag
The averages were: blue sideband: 8.51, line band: 8.74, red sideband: 7.54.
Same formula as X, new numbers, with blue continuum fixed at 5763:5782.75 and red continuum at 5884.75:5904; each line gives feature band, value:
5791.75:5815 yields -0.10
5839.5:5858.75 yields -0.08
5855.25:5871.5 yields -0.10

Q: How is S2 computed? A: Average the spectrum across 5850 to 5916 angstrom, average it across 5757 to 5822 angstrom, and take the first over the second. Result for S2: 0.94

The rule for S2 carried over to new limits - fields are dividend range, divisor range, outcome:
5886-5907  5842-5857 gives 0.90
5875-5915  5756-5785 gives 0.94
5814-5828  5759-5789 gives 1.05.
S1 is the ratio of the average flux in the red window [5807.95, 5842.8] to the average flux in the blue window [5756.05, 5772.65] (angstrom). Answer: 1.05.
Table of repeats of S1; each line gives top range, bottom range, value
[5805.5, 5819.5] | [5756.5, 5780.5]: 1.08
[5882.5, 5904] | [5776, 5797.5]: 0.90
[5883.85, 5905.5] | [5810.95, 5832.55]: 0.84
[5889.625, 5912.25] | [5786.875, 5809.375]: 0.89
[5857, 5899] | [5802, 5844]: 0.89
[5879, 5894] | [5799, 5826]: 0.84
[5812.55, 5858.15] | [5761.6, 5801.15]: 1.03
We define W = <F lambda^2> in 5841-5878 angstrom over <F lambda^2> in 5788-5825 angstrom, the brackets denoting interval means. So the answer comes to 1.0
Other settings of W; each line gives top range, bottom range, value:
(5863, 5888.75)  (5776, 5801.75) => 1.01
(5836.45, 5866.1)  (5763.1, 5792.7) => 1.04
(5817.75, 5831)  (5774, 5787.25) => 1.06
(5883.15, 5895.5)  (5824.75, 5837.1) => 0.83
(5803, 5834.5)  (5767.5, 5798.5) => 1.07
